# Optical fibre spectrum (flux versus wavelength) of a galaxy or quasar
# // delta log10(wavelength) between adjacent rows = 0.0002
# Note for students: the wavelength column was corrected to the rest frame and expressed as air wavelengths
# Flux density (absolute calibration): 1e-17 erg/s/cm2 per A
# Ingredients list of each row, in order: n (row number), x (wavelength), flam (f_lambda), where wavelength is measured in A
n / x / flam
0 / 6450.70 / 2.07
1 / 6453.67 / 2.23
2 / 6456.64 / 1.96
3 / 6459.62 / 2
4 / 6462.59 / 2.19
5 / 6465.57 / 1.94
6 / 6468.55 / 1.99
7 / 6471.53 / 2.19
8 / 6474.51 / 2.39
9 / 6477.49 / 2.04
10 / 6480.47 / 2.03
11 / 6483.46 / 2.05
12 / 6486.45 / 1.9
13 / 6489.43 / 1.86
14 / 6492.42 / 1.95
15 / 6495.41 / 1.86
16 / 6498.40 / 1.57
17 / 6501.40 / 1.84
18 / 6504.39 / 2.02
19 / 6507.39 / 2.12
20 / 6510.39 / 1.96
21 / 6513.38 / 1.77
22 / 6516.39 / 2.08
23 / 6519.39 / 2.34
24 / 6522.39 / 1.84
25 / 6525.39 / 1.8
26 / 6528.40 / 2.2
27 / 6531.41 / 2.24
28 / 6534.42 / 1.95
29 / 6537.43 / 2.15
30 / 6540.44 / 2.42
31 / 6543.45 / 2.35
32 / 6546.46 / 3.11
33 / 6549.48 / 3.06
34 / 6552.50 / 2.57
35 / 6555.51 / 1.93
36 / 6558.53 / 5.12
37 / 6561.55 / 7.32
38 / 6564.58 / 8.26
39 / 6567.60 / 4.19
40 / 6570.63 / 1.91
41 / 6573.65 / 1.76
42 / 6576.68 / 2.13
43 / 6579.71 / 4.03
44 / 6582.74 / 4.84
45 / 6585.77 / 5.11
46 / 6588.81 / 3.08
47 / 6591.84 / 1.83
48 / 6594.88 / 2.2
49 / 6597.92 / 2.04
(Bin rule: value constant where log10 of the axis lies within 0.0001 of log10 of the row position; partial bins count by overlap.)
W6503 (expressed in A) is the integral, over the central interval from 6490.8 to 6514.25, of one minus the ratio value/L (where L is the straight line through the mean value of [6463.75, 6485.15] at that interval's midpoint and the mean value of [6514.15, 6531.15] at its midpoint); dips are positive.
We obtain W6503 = 2.0 A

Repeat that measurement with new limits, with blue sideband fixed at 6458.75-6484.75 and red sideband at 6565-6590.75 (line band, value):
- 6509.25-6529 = 5.45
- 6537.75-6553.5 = 2.30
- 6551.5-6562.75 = -3.18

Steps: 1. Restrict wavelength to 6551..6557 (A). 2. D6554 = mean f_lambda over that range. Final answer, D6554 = 2.25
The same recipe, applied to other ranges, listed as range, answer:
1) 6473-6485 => 2.13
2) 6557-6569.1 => 6.22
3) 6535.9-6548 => 2.51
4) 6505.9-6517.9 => 1.98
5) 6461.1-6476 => 2.14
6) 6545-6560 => 3.15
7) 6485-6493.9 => 1.9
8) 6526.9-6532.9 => 2.22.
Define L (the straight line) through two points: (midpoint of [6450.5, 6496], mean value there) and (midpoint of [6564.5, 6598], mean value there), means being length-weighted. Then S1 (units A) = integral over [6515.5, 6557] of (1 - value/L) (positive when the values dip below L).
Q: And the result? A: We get 7.31 A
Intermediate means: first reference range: 2.04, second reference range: 3.3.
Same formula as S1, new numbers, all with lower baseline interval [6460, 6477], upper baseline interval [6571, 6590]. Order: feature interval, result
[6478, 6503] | 5.06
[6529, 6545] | 3.77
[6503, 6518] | 3.52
